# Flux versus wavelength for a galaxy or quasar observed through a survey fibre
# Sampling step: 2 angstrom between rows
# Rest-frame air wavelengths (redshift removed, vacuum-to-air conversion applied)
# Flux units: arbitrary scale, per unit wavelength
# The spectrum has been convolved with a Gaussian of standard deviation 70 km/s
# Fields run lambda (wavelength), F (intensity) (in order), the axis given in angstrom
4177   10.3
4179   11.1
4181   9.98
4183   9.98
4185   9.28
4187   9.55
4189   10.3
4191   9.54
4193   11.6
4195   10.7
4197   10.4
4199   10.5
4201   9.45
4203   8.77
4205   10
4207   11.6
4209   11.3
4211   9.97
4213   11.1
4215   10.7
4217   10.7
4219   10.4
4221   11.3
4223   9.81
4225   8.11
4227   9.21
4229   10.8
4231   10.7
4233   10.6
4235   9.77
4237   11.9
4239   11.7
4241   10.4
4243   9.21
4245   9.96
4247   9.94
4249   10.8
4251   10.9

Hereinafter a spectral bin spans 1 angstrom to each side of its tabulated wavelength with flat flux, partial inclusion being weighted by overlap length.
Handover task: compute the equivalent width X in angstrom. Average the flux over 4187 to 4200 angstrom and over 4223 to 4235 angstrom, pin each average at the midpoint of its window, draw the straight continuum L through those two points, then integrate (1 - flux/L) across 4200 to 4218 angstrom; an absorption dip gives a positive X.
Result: -0.4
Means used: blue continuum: 10.4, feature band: 10.4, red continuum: 9.87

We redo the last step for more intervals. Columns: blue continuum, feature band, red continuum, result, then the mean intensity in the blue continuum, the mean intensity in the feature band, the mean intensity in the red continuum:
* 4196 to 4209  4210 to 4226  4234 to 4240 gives 0.5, 10.2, 10.3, 11.1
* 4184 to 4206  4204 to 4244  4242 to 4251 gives -1.7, 10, 10.5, 10.1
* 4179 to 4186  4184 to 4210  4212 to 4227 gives -0.5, 9.94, 10.2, 10.2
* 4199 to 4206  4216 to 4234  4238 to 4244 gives -0.2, 9.56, 10.2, 10.4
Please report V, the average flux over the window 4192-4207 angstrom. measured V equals 10.3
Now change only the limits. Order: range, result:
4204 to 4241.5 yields 10.5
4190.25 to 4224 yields 10.5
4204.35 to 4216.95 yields 10.8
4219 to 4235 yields 10.1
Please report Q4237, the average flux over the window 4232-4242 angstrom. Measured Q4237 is 10.9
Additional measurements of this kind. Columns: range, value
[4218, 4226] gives 9.9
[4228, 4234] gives 10.7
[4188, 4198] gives 10.5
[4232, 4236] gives 10.2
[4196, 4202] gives 10.1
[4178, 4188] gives 9.98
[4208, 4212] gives 10.6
